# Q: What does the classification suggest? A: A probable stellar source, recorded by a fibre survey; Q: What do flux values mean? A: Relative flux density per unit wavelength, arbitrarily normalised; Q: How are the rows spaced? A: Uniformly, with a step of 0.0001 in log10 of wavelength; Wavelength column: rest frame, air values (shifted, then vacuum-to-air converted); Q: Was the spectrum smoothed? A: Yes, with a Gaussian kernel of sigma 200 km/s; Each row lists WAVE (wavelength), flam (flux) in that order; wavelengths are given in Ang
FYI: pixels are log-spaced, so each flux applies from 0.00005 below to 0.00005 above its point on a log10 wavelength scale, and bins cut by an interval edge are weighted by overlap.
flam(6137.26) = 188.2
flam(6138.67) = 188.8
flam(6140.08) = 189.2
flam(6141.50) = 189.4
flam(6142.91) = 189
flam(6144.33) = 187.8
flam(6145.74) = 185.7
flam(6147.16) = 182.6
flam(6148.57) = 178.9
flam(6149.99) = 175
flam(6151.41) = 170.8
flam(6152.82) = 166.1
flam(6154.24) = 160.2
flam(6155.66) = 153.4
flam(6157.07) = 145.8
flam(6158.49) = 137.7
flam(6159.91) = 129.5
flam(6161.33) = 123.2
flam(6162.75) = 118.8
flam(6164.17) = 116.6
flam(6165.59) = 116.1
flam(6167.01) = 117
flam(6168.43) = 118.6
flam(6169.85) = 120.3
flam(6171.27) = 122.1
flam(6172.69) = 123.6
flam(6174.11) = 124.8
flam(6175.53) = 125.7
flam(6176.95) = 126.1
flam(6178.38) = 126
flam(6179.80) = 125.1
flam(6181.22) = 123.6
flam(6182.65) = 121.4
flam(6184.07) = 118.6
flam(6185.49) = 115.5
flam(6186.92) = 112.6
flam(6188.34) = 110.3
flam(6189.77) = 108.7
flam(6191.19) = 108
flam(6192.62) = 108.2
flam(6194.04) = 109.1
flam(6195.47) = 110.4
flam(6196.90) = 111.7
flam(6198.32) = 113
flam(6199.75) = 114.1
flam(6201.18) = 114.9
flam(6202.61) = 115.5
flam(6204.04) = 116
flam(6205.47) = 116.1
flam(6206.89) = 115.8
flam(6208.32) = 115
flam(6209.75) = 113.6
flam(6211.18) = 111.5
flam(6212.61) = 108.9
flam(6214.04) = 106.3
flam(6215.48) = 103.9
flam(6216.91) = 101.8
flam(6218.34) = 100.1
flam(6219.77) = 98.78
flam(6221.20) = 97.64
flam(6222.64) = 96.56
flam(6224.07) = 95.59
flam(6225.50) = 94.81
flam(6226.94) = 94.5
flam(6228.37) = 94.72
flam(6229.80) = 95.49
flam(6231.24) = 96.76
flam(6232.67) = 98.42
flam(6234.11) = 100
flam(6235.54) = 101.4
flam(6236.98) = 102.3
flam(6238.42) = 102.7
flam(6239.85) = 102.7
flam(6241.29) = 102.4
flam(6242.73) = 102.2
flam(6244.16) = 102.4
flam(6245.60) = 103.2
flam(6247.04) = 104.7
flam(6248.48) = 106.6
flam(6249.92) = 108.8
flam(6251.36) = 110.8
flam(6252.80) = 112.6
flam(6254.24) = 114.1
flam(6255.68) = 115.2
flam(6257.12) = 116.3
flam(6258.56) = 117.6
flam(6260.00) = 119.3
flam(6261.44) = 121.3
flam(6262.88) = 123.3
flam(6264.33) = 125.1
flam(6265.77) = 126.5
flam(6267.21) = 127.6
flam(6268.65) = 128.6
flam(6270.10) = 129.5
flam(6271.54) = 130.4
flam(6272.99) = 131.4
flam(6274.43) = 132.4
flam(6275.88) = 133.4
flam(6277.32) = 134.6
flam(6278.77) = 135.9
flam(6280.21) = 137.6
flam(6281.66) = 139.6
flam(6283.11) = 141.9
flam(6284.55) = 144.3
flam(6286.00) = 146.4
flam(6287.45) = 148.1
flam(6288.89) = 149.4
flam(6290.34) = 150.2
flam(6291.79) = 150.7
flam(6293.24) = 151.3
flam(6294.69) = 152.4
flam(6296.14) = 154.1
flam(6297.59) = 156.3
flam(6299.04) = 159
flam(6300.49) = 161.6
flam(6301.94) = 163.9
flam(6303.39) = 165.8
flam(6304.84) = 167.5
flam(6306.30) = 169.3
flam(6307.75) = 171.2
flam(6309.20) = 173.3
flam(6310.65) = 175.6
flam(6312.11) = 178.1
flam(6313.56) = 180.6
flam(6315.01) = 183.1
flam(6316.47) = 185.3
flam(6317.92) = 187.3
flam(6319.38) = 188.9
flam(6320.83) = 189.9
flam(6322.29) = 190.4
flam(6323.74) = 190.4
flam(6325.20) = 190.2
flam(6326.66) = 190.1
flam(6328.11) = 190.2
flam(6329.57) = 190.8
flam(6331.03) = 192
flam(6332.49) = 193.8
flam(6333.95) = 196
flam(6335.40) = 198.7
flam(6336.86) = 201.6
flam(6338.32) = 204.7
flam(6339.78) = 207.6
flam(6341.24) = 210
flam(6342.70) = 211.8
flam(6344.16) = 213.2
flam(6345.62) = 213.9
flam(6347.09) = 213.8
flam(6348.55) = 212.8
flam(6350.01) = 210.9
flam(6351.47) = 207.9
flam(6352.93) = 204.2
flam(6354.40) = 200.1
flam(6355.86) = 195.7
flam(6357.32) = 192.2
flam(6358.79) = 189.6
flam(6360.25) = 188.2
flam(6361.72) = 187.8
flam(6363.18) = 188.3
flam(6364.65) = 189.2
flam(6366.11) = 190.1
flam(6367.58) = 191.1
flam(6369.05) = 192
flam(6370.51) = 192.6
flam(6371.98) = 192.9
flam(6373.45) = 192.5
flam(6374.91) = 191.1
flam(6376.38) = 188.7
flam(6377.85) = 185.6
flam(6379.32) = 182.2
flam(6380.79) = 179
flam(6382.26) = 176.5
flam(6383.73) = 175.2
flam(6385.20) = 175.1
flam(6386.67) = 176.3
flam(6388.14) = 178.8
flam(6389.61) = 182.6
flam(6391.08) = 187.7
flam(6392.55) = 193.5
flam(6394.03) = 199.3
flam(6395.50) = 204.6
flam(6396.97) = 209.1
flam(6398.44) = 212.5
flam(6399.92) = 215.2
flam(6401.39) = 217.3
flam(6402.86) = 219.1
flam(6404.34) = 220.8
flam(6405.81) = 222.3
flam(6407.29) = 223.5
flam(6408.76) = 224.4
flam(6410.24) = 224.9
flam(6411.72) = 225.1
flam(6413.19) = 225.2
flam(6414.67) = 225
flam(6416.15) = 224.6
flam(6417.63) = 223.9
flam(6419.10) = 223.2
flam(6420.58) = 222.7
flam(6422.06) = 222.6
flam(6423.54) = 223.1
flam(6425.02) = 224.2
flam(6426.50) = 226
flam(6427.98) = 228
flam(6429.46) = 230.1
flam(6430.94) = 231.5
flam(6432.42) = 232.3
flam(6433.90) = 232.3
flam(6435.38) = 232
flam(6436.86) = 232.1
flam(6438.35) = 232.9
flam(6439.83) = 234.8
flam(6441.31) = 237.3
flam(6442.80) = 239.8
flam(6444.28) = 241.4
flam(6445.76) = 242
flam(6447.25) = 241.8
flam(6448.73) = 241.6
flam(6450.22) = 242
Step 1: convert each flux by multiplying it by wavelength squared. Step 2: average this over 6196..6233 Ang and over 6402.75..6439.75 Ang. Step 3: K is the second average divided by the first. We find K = 2.29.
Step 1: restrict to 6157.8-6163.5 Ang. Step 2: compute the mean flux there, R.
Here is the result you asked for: 127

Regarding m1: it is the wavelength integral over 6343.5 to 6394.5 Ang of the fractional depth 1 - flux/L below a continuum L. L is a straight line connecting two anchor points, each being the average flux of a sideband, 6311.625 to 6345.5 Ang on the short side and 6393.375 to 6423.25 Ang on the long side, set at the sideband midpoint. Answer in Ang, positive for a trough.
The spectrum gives 3.6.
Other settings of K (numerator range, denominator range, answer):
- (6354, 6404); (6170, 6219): 1.78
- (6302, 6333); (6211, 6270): 1.74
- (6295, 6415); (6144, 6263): 1.72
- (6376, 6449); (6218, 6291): 1.94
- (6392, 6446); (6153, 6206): 1.99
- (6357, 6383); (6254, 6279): 1.55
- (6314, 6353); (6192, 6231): 1.94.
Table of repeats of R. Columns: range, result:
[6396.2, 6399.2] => 211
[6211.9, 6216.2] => 106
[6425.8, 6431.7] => 229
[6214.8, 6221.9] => 101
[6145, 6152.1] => 179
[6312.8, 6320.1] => 185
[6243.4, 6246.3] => 103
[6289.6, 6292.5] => 150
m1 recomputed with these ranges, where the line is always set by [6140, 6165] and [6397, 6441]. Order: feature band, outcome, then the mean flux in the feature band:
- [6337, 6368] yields 1.12 Ang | 201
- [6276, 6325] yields 8.40 Ang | 163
